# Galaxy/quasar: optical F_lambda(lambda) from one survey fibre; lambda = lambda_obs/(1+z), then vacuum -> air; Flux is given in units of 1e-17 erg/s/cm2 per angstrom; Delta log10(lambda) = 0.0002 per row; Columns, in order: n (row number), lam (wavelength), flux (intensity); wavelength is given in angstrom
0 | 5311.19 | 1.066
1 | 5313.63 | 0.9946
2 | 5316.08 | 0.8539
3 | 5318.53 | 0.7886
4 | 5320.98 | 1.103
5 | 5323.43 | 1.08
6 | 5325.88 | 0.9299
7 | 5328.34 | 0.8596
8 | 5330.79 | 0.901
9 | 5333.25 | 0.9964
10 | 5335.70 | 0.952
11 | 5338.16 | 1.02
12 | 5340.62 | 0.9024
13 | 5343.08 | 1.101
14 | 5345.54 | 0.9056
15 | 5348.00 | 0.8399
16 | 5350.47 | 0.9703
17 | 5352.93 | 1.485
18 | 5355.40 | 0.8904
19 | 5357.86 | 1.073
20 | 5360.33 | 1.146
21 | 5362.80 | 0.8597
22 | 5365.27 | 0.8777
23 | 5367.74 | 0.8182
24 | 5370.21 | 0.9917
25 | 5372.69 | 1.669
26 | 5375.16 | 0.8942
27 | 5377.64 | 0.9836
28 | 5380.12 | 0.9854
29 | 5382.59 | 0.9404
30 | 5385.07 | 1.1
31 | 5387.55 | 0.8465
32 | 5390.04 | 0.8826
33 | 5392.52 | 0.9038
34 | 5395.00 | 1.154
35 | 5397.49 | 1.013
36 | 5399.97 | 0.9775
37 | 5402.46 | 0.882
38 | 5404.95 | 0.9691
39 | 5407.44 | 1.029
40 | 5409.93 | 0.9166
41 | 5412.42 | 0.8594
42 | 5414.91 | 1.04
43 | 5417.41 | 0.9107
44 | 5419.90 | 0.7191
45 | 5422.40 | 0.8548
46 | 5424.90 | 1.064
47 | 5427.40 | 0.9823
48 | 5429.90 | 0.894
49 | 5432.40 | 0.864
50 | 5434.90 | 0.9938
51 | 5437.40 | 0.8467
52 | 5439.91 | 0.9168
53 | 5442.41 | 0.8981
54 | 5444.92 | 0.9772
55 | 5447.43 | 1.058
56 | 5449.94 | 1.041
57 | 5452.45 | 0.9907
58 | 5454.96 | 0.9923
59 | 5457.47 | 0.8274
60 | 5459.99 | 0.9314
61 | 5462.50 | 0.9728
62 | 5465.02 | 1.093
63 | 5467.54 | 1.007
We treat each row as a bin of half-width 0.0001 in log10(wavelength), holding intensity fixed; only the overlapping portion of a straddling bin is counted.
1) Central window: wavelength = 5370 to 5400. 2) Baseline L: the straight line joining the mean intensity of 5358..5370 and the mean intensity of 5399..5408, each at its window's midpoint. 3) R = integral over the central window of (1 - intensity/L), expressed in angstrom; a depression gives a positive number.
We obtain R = -2.44 angstrom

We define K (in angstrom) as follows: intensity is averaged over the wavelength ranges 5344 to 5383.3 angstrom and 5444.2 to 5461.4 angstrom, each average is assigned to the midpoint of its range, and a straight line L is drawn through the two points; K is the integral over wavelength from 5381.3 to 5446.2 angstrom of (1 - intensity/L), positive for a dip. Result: 3.6 angstrom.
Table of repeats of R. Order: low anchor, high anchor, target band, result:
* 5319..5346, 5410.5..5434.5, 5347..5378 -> -2.9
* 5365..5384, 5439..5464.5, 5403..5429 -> 1.6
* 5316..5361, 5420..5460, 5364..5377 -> -1.0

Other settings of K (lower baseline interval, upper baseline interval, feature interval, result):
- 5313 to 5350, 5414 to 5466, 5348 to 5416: -4.0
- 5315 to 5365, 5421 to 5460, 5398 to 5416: 0.0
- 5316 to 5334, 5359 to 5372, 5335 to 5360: -1.6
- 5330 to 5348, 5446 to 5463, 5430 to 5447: 0.9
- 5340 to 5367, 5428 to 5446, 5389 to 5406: -0.2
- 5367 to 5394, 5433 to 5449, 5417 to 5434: 1.1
